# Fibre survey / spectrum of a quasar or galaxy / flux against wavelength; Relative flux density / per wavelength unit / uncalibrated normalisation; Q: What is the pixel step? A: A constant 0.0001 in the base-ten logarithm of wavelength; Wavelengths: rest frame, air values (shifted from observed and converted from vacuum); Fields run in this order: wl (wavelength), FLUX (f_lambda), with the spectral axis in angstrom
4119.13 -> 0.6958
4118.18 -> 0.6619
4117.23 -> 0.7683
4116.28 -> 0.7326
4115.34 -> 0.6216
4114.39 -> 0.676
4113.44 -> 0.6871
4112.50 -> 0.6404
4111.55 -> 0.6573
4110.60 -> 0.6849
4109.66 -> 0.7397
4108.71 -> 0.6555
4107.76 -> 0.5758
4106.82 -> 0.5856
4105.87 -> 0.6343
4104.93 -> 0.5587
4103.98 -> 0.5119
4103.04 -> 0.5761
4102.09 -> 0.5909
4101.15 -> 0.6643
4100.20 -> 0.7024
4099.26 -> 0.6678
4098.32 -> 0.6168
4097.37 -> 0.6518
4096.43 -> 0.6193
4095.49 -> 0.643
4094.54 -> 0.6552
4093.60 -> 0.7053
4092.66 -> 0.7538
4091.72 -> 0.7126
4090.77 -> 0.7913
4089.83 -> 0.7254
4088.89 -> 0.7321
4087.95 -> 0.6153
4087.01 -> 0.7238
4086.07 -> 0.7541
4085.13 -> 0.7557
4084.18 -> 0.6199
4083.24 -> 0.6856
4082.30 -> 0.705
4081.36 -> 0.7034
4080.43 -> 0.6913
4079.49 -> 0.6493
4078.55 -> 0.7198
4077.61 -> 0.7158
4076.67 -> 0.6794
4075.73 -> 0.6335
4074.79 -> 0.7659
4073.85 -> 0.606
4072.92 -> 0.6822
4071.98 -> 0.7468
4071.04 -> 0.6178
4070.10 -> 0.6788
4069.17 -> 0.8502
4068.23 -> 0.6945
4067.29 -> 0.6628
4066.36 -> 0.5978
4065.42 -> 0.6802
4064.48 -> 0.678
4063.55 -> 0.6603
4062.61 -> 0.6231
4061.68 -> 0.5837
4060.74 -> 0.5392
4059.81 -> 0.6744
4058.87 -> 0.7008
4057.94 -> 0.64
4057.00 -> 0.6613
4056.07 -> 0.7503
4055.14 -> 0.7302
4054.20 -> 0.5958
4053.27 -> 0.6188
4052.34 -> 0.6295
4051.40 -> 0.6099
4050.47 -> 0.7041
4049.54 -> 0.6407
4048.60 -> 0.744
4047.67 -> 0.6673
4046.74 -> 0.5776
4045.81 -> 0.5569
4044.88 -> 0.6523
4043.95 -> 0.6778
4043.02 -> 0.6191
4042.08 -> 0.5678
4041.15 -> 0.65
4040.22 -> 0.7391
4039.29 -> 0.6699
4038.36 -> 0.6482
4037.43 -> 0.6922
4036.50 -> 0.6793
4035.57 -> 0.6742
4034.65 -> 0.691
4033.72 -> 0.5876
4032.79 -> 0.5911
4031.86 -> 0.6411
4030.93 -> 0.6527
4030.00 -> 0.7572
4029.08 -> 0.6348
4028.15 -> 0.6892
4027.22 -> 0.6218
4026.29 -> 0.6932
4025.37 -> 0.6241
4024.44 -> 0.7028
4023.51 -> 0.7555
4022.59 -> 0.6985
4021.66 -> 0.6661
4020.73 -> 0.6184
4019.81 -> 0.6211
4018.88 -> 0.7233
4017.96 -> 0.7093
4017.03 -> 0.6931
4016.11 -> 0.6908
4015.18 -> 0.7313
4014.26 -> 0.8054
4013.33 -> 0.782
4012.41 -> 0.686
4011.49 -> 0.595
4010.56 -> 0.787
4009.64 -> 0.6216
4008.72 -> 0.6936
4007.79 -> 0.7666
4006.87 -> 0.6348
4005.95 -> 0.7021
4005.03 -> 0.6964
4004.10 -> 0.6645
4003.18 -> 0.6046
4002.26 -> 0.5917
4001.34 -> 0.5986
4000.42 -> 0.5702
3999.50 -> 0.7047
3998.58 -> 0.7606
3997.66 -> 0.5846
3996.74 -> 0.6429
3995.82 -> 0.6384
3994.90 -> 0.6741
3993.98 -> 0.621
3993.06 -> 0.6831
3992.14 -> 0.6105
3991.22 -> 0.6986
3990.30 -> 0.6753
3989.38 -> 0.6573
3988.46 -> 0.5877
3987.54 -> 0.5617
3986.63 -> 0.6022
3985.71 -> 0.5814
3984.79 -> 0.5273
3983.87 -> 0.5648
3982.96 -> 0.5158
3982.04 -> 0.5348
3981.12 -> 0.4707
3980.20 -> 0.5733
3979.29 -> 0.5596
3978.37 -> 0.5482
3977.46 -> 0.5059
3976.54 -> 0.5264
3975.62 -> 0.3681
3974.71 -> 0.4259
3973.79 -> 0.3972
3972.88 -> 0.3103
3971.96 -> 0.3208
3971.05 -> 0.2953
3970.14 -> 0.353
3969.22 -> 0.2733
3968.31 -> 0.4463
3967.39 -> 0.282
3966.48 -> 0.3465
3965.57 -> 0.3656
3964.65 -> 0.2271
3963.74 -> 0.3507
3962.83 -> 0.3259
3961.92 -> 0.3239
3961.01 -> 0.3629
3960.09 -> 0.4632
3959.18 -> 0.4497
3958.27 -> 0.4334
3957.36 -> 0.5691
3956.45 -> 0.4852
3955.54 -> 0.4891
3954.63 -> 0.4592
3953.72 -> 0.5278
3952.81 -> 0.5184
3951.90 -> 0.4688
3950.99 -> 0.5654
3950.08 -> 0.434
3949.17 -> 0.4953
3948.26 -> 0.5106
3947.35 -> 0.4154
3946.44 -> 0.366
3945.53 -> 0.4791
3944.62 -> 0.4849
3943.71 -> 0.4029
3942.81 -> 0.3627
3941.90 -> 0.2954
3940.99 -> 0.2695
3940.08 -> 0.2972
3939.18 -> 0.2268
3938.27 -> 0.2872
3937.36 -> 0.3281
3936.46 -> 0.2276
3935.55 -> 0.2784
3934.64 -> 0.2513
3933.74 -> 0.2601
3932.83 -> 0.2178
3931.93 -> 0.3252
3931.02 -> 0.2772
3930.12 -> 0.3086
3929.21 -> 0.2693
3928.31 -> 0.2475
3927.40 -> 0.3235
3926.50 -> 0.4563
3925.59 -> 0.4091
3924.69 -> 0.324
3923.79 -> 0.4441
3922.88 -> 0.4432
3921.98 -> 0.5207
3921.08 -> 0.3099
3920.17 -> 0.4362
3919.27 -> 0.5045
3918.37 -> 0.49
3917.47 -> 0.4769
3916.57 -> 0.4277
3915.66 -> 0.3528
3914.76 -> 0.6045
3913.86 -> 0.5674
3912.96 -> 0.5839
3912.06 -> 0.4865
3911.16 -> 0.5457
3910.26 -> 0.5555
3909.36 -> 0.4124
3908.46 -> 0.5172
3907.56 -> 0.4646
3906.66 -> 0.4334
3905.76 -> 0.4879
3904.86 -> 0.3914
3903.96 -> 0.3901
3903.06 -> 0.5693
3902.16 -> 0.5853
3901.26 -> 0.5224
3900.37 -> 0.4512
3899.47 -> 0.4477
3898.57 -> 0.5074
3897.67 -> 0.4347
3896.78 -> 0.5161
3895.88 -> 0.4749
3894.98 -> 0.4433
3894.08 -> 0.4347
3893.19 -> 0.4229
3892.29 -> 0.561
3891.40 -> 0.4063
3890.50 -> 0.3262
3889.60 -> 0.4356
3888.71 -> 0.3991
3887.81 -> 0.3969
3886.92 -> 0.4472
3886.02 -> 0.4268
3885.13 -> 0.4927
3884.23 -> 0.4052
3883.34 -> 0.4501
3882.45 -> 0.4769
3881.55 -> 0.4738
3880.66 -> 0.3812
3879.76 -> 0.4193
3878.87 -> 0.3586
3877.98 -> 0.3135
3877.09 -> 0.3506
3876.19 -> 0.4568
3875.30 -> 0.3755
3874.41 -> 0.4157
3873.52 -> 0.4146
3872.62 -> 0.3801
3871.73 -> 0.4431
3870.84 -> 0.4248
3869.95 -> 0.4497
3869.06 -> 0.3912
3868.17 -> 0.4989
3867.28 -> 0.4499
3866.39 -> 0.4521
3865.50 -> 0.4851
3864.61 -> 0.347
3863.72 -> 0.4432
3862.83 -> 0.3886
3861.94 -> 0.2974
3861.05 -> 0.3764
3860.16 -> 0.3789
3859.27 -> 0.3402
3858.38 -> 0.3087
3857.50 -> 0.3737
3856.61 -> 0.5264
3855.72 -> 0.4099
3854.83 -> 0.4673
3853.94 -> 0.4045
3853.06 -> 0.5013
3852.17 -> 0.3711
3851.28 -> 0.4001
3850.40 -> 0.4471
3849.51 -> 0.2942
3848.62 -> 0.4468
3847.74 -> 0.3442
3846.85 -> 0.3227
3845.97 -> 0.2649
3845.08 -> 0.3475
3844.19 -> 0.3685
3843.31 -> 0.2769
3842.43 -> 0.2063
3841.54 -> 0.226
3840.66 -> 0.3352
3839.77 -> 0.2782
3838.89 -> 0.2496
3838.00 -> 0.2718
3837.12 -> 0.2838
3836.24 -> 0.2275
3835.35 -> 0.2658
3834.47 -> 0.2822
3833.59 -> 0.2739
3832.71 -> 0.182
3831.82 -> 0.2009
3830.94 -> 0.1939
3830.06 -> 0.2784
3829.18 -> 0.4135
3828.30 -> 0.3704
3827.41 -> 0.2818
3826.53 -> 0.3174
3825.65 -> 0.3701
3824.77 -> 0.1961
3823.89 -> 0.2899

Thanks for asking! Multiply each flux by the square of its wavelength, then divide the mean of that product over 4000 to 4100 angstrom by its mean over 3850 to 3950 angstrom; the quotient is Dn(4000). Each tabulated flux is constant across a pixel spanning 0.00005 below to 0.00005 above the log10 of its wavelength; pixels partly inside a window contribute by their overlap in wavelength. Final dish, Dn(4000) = 1.75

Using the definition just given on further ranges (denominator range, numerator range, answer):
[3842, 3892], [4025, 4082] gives 1.83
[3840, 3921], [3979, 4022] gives 1.61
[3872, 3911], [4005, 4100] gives 1.65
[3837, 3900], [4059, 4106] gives 1.88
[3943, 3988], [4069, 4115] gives 1.61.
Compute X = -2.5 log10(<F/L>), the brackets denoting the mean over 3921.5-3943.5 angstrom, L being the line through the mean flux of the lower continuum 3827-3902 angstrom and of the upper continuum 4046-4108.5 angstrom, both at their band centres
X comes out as 0.423 mag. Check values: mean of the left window 0.383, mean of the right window 0.665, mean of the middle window 0.32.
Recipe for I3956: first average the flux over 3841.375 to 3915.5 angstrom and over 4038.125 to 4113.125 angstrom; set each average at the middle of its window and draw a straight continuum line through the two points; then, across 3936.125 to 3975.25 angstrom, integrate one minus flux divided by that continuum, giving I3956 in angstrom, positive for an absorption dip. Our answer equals 9.77 angstrom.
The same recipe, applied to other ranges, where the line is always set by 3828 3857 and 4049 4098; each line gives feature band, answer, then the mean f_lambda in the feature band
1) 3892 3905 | -2.1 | 0.478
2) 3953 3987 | 5.4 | 0.437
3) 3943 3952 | 0.5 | 0.459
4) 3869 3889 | -1.8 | 0.416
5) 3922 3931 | 1.8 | 0.362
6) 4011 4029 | -2.8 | 0.688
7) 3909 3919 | -1.5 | 0.501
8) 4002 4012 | -1.6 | 0.671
